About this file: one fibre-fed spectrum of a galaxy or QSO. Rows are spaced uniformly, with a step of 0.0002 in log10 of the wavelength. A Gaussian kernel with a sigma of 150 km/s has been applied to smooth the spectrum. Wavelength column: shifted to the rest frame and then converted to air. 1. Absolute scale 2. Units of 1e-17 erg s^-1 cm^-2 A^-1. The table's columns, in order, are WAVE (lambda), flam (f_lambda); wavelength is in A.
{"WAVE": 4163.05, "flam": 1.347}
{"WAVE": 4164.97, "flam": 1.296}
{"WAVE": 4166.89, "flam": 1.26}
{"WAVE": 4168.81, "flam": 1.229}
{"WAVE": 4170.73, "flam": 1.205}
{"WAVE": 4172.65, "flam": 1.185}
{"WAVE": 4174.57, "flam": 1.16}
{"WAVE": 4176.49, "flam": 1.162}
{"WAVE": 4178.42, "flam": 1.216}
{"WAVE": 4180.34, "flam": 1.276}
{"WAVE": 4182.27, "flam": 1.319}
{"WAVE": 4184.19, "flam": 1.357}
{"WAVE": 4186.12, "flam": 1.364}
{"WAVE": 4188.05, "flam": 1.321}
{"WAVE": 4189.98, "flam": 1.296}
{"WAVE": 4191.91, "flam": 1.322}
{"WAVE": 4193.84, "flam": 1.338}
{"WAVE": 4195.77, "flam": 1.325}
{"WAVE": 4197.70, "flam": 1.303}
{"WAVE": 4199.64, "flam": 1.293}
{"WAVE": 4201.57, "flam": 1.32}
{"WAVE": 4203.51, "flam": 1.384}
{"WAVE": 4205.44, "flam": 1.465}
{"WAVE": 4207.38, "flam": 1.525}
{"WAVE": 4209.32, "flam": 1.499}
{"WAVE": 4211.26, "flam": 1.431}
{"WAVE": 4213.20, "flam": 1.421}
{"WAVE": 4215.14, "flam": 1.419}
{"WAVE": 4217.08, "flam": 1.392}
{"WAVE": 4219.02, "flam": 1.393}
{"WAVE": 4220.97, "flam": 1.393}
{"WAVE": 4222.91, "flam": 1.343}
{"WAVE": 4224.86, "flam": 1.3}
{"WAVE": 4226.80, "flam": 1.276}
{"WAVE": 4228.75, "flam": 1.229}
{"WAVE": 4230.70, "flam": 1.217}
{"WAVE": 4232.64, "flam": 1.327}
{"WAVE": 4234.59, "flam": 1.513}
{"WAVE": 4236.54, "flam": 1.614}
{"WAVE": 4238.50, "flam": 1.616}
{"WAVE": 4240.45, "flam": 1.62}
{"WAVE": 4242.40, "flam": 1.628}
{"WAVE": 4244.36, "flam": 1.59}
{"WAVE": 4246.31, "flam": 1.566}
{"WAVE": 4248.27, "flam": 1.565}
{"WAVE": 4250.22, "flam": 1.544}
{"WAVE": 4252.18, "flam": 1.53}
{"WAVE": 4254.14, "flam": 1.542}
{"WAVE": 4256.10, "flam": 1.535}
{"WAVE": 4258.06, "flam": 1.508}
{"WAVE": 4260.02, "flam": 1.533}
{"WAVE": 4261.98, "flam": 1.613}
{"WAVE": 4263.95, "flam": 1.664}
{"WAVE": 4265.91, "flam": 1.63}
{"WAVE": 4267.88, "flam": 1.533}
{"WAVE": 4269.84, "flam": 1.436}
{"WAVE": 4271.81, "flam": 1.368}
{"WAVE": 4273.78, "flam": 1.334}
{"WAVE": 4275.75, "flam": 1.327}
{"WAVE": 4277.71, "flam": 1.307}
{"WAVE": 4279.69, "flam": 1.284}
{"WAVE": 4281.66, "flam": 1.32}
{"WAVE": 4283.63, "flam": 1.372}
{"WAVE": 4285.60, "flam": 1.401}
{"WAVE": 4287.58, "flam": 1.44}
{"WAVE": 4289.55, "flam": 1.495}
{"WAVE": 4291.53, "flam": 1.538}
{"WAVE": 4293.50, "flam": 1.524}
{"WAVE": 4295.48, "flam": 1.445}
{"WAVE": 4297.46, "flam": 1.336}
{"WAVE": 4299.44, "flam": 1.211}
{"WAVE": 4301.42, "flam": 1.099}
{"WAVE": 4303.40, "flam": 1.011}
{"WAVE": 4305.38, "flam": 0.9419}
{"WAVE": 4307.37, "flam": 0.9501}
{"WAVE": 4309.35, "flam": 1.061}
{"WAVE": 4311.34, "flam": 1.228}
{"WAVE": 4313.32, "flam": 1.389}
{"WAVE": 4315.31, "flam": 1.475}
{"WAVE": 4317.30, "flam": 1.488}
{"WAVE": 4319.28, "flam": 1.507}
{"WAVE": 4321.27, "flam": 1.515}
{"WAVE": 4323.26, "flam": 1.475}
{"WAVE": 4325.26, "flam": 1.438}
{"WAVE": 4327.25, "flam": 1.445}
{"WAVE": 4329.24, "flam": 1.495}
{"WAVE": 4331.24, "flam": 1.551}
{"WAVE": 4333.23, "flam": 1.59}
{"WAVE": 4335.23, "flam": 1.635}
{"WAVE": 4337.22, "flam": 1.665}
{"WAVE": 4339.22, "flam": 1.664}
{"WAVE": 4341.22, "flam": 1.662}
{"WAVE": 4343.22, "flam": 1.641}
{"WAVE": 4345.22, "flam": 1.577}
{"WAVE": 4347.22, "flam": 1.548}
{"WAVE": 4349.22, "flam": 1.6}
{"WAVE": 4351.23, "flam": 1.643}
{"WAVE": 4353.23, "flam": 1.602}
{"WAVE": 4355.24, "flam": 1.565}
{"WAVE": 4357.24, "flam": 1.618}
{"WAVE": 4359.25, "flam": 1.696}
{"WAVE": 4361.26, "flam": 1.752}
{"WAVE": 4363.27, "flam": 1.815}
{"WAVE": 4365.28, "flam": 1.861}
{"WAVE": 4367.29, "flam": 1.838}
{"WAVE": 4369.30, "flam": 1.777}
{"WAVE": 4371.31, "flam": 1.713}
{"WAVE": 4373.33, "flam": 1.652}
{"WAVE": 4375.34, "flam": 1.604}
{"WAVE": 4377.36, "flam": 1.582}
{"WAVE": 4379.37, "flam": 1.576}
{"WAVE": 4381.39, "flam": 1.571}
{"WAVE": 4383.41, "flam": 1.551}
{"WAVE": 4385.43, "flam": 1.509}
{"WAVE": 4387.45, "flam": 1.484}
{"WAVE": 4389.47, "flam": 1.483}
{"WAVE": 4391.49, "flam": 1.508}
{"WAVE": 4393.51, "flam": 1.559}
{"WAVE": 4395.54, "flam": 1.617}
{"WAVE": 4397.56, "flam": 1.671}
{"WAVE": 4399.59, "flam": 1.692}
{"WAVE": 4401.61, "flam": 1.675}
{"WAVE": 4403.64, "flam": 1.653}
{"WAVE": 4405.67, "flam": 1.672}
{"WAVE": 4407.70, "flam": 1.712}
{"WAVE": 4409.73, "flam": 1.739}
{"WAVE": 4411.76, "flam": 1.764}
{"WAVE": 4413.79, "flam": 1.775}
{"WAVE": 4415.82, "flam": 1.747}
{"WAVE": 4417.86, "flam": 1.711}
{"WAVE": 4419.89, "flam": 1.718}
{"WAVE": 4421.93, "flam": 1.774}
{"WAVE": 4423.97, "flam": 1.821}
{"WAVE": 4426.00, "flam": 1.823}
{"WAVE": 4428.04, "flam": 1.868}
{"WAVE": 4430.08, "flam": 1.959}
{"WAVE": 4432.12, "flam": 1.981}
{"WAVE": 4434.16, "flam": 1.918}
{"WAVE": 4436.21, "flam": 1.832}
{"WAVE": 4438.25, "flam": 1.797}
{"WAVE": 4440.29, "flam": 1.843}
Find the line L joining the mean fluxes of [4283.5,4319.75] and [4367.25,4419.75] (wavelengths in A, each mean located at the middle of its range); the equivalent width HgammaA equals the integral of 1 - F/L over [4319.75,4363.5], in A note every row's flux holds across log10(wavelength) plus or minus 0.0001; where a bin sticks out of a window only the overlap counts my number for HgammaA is -4.2 A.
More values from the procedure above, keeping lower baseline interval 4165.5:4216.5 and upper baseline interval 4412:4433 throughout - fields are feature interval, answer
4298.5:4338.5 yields 5.9 A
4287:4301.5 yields 1.3 A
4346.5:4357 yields 0.4 A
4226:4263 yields -1.7 A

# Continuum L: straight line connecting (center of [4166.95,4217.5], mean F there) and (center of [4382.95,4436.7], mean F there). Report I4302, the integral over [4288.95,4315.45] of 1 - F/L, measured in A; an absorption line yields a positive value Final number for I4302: 4.6 A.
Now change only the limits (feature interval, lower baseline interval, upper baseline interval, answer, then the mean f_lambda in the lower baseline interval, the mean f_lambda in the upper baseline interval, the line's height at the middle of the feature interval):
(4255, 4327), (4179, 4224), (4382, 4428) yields 5.6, 1.37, 1.67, 1.5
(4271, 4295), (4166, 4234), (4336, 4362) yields 1.6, 1.32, 1.63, 1.5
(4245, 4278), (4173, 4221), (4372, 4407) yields -1.8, 1.34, 1.59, 1.43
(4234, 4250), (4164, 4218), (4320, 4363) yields -2.0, 1.32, 1.59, 1.42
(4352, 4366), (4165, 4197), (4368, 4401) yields -1.2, 1.27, 1.6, 1.56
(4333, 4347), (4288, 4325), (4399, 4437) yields -1.7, 1.32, 1.78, 1.46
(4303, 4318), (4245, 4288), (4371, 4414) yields 3.2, 1.47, 1.62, 1.52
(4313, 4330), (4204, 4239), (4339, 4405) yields 0.9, 1.41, 1.63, 1.56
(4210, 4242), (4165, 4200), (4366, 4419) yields -1.4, 1.27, 1.65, 1.35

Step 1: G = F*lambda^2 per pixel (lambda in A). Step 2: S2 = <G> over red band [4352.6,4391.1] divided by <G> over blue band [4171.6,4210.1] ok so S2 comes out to 1.35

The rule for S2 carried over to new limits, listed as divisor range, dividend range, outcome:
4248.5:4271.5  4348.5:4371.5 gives 1.16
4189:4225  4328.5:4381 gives 1.28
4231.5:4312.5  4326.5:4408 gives 1.20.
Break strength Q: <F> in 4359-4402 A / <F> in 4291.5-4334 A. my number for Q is 1.2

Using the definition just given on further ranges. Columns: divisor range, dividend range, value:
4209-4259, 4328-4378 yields 1.13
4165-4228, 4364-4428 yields 1.26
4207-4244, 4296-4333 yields 0.92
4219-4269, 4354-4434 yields 1.13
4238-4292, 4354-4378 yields 1.14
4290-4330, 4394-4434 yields 1.32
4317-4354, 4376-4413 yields 1.03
